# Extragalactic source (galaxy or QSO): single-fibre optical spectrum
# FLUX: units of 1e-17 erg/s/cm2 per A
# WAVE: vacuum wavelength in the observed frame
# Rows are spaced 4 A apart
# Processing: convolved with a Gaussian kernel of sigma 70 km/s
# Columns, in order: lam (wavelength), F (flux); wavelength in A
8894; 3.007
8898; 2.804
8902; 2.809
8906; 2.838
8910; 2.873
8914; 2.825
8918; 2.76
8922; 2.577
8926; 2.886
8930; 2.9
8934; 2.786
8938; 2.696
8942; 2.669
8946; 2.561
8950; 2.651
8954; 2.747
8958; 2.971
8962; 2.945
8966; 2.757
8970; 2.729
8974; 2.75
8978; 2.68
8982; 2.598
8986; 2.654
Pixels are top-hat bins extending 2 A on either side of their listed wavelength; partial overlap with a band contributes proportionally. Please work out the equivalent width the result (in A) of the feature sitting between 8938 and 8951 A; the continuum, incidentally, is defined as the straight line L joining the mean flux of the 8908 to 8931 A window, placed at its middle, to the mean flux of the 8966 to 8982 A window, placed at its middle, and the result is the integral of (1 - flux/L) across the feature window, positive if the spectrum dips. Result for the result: 0.6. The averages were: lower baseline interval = 2.8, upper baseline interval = 2.71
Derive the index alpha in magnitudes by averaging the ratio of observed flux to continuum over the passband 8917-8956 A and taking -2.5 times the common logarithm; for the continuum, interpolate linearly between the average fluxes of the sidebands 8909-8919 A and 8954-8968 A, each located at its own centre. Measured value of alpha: 0.05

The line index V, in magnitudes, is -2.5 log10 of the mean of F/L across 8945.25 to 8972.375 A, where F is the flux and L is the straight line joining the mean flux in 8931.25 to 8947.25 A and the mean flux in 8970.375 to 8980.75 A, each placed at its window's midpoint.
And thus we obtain -0.03 mag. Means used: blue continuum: 2.69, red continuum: 2.71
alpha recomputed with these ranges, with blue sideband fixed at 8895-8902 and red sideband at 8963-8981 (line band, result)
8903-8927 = 0.009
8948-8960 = -0.012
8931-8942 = 0.016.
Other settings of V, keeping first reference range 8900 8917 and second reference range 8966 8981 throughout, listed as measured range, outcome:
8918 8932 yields 0.007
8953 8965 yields -0.056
